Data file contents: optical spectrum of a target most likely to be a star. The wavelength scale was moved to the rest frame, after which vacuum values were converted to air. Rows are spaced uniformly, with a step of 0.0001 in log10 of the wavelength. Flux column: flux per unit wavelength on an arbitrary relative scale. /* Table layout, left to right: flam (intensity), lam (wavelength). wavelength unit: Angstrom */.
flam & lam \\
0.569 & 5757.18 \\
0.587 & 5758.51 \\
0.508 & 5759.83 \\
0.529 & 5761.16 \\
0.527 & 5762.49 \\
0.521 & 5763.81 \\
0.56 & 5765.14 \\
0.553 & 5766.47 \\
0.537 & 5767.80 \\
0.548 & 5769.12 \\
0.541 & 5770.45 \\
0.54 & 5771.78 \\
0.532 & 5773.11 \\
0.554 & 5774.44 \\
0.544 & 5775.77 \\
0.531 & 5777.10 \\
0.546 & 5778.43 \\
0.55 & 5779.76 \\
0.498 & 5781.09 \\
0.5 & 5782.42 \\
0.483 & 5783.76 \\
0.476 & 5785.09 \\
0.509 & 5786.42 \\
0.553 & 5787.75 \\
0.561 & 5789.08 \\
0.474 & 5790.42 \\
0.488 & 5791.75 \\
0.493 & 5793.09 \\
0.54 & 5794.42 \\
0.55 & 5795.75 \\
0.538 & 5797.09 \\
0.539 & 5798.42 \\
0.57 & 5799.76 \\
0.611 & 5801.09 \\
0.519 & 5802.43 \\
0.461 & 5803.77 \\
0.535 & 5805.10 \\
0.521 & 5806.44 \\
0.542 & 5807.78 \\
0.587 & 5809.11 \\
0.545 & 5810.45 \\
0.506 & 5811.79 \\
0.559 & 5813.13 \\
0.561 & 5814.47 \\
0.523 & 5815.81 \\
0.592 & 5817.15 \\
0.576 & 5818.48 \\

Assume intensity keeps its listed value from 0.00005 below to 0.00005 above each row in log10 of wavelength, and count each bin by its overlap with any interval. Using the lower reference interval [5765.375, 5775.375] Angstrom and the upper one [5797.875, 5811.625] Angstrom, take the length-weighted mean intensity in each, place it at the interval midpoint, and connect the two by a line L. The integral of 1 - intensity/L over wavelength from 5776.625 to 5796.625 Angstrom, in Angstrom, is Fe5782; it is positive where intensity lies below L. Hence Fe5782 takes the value 1.0 Angstrom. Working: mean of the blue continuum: 0.544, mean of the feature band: 0.517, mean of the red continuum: 0.542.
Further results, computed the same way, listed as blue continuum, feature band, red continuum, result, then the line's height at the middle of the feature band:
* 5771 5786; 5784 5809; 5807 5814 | 0.4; 0.537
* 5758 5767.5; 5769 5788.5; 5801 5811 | 0.4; 0.538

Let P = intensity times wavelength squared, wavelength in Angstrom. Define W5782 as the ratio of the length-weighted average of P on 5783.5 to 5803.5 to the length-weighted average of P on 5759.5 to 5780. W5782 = 1.0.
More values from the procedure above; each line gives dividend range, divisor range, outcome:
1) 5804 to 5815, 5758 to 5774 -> 1.02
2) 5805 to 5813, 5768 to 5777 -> 1.01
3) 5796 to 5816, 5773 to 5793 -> 1.05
